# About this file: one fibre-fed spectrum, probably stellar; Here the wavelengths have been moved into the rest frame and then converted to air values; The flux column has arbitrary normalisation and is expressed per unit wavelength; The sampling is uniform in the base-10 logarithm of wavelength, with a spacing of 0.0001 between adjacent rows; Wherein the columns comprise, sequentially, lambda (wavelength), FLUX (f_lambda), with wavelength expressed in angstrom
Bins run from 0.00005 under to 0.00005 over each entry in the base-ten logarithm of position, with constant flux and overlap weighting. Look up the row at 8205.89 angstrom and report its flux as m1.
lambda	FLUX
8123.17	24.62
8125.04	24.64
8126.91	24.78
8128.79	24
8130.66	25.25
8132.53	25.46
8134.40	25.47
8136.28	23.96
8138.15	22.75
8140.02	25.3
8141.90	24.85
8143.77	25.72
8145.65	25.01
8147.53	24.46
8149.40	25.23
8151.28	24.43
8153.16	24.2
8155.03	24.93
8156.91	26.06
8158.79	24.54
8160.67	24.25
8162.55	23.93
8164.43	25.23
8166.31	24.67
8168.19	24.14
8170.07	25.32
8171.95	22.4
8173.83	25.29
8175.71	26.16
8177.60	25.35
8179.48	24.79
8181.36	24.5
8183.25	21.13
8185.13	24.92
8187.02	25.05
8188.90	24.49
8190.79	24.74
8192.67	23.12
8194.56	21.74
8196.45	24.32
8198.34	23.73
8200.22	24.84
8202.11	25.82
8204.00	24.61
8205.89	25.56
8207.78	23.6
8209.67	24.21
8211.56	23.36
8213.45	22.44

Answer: 25.56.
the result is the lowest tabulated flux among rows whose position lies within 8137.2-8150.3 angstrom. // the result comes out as 22.75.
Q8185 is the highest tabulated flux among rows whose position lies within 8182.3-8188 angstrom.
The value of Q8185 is 25.05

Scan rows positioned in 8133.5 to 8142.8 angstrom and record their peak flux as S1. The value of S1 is 25.47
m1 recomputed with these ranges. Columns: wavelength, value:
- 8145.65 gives 25.01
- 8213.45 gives 22.44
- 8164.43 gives 25.23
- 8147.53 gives 24.46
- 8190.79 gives 24.74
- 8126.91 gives 24.78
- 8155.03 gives 24.93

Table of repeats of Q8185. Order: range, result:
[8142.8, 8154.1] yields 25.72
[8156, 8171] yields 26.06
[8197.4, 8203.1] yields 25.82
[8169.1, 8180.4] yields 26.16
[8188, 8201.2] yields 24.84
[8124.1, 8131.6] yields 25.25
